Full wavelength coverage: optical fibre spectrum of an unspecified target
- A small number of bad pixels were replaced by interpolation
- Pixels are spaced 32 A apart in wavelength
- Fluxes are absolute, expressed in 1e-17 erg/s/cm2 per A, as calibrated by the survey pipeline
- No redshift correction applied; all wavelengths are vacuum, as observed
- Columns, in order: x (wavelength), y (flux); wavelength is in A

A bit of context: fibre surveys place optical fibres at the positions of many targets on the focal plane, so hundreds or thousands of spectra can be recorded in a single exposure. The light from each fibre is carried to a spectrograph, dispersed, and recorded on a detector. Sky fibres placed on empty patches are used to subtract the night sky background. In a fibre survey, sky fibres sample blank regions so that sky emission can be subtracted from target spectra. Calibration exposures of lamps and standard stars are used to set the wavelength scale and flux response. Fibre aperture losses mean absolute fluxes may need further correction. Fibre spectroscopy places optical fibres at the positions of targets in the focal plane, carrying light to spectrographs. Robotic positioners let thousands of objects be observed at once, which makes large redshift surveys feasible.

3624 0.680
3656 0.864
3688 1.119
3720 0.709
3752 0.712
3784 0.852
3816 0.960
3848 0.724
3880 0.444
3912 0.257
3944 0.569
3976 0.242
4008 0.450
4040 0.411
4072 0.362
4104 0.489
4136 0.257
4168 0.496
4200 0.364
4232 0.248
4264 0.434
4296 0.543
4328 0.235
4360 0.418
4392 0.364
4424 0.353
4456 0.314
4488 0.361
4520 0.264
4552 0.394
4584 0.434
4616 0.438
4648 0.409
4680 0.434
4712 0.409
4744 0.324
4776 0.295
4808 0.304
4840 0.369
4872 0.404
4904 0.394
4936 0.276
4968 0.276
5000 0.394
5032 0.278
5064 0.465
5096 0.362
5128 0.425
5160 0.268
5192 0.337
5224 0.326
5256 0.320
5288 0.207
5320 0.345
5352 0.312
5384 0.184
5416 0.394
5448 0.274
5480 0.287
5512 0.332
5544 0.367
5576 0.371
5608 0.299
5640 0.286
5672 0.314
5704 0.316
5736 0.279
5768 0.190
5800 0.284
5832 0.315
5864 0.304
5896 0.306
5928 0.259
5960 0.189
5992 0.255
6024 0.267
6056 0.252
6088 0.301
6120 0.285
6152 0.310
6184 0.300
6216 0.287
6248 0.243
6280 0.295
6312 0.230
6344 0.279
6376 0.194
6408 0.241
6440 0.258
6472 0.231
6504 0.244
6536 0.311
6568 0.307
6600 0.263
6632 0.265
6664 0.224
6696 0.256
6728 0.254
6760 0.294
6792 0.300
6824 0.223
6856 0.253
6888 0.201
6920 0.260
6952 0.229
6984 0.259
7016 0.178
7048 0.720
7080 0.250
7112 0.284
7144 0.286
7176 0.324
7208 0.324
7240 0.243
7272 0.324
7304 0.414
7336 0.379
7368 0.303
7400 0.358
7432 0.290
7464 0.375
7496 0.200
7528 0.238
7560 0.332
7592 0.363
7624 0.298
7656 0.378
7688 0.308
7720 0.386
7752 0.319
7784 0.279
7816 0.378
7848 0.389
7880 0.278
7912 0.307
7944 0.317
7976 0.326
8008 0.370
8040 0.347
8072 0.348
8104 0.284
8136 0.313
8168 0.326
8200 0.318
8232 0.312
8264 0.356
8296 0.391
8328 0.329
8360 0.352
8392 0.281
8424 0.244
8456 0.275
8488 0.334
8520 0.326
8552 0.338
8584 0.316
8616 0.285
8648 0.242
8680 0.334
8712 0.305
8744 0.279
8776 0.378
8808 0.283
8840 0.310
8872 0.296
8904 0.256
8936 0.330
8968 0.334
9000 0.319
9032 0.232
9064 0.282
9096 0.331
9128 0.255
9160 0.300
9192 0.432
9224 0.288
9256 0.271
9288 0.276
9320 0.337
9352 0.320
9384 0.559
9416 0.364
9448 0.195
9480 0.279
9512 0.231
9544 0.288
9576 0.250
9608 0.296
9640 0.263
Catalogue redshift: 0.89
